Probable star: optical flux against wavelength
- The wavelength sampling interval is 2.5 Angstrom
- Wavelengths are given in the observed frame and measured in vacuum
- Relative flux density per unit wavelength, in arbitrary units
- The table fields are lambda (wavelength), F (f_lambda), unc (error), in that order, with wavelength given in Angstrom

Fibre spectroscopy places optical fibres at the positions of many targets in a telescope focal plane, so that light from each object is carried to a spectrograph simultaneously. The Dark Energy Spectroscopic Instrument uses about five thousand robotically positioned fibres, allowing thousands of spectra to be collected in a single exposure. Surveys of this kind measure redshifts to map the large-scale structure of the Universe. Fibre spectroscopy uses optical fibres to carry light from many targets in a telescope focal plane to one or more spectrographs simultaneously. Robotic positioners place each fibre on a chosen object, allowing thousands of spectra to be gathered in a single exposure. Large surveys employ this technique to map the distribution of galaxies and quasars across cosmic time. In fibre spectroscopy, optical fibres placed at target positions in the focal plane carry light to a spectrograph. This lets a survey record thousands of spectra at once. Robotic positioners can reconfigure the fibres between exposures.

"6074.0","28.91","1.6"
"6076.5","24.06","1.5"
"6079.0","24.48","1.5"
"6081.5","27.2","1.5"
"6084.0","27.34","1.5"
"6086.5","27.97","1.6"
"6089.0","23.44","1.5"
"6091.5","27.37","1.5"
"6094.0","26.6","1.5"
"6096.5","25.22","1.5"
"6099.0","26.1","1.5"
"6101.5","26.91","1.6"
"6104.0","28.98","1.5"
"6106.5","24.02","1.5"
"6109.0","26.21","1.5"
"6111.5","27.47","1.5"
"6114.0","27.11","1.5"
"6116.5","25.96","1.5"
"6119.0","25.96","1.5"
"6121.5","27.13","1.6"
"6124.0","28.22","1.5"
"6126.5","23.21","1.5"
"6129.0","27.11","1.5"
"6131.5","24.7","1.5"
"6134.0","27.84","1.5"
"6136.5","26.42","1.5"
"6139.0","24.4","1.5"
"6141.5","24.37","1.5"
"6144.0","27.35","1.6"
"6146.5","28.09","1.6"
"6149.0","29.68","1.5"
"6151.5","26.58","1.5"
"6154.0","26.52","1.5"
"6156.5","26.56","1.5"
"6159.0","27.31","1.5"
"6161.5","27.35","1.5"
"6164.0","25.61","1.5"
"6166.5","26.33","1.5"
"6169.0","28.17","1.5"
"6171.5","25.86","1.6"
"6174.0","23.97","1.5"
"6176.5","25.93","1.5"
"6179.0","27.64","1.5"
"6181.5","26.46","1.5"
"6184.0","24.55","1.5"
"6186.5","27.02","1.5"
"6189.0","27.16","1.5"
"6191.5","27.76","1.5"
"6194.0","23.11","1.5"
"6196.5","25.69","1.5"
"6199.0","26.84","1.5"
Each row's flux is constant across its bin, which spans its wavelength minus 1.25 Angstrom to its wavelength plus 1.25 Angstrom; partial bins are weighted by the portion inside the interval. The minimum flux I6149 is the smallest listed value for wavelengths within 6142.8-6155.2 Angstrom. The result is 26.52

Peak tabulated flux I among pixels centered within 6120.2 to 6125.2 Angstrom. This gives 28.22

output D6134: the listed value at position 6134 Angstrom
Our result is 27.84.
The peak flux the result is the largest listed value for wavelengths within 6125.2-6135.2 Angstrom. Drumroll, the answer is 27.84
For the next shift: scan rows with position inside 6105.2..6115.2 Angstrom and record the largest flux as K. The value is 27.47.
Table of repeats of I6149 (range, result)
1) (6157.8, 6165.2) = 25.61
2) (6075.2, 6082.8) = 24.06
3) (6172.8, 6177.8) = 23.97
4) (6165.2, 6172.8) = 25.86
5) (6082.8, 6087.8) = 27.34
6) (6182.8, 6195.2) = 23.11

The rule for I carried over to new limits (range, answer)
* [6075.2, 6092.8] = 27.97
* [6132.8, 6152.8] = 29.68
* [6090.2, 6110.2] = 28.98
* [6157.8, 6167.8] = 27.35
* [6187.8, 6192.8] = 27.76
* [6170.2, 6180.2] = 27.64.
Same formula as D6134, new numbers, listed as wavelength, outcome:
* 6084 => 27.34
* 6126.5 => 23.21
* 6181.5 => 26.46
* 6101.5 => 26.91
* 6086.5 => 27.97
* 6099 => 26.1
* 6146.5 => 28.09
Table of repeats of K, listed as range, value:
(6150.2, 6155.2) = 26.58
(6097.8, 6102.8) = 26.91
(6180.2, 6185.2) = 26.46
